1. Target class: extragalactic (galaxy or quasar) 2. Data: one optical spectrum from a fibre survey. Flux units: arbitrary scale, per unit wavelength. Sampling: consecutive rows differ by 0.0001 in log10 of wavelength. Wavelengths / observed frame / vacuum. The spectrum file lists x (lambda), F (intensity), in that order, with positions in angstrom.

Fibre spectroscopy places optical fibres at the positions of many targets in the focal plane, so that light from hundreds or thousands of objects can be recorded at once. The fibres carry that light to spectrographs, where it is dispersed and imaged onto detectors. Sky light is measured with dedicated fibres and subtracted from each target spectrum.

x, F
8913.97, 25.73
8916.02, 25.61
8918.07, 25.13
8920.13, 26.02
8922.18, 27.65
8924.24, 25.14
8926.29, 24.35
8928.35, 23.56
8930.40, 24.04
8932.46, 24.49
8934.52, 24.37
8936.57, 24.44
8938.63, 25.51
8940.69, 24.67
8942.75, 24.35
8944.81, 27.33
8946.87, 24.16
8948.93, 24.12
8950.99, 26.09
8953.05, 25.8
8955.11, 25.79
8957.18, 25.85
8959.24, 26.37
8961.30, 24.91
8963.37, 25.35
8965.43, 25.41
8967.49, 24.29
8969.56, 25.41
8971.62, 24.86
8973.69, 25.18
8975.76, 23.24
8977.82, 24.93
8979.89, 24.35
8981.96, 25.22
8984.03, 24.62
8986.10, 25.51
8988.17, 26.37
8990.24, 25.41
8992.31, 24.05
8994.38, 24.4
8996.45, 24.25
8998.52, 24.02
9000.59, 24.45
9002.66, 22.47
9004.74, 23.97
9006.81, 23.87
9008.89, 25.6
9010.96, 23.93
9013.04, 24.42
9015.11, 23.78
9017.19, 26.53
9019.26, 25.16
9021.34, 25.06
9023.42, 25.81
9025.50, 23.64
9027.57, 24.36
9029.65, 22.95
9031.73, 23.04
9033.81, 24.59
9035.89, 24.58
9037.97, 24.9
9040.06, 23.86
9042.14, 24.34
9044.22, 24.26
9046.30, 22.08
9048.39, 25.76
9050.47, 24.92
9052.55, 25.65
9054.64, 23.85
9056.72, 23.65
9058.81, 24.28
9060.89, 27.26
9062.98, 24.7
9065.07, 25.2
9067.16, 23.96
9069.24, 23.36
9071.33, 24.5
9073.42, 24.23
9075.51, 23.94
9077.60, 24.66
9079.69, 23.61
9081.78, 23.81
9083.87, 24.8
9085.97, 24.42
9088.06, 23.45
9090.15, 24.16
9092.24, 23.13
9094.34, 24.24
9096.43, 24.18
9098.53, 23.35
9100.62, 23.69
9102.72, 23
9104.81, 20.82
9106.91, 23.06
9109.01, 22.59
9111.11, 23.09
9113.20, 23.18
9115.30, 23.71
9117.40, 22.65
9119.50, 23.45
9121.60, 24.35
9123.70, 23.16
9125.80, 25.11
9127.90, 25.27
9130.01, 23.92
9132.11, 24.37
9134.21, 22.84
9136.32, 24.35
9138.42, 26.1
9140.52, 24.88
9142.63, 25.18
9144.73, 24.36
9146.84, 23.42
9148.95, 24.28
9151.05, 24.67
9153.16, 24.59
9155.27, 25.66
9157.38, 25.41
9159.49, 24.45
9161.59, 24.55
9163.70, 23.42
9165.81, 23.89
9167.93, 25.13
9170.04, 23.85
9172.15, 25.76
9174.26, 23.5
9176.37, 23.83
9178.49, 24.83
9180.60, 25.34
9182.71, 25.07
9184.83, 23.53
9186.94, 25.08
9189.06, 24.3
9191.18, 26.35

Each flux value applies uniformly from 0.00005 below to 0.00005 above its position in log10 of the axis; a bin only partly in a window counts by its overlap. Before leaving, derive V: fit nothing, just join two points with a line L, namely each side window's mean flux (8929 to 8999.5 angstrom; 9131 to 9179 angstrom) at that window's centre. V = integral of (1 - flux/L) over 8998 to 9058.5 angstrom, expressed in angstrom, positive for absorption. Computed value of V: 1.2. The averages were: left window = 25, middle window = 24.3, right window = 24.5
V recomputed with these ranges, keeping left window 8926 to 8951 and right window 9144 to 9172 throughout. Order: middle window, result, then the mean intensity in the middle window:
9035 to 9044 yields 0.1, 24.4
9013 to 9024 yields -0.2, 25.2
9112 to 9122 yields 0.5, 23.4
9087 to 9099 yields 0.4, 23.8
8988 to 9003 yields 0.1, 24.4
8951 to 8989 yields -0.9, 25.2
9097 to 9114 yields 1.1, 22.9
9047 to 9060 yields 0.0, 24.7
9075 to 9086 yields 0.2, 24.2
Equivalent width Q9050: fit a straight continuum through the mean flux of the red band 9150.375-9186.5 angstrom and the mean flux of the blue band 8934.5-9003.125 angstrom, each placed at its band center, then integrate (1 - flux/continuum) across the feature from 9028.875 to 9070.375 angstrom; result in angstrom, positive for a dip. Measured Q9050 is 0.7 angstrom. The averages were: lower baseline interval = 25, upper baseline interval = 24.6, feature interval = 24.4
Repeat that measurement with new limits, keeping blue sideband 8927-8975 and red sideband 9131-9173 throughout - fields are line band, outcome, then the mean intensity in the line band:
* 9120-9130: 0.11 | 24.3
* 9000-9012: 0.42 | 24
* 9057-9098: 0.74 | 24.3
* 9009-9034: 0.40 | 24.5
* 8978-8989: -0.09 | 25.2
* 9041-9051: 0.23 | 24.2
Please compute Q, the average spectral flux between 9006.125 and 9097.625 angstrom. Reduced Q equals 24.4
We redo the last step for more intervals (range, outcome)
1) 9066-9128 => 23.7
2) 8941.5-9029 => 24.9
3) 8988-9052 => 24.4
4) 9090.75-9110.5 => 23.1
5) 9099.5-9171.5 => 24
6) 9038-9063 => 24.6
